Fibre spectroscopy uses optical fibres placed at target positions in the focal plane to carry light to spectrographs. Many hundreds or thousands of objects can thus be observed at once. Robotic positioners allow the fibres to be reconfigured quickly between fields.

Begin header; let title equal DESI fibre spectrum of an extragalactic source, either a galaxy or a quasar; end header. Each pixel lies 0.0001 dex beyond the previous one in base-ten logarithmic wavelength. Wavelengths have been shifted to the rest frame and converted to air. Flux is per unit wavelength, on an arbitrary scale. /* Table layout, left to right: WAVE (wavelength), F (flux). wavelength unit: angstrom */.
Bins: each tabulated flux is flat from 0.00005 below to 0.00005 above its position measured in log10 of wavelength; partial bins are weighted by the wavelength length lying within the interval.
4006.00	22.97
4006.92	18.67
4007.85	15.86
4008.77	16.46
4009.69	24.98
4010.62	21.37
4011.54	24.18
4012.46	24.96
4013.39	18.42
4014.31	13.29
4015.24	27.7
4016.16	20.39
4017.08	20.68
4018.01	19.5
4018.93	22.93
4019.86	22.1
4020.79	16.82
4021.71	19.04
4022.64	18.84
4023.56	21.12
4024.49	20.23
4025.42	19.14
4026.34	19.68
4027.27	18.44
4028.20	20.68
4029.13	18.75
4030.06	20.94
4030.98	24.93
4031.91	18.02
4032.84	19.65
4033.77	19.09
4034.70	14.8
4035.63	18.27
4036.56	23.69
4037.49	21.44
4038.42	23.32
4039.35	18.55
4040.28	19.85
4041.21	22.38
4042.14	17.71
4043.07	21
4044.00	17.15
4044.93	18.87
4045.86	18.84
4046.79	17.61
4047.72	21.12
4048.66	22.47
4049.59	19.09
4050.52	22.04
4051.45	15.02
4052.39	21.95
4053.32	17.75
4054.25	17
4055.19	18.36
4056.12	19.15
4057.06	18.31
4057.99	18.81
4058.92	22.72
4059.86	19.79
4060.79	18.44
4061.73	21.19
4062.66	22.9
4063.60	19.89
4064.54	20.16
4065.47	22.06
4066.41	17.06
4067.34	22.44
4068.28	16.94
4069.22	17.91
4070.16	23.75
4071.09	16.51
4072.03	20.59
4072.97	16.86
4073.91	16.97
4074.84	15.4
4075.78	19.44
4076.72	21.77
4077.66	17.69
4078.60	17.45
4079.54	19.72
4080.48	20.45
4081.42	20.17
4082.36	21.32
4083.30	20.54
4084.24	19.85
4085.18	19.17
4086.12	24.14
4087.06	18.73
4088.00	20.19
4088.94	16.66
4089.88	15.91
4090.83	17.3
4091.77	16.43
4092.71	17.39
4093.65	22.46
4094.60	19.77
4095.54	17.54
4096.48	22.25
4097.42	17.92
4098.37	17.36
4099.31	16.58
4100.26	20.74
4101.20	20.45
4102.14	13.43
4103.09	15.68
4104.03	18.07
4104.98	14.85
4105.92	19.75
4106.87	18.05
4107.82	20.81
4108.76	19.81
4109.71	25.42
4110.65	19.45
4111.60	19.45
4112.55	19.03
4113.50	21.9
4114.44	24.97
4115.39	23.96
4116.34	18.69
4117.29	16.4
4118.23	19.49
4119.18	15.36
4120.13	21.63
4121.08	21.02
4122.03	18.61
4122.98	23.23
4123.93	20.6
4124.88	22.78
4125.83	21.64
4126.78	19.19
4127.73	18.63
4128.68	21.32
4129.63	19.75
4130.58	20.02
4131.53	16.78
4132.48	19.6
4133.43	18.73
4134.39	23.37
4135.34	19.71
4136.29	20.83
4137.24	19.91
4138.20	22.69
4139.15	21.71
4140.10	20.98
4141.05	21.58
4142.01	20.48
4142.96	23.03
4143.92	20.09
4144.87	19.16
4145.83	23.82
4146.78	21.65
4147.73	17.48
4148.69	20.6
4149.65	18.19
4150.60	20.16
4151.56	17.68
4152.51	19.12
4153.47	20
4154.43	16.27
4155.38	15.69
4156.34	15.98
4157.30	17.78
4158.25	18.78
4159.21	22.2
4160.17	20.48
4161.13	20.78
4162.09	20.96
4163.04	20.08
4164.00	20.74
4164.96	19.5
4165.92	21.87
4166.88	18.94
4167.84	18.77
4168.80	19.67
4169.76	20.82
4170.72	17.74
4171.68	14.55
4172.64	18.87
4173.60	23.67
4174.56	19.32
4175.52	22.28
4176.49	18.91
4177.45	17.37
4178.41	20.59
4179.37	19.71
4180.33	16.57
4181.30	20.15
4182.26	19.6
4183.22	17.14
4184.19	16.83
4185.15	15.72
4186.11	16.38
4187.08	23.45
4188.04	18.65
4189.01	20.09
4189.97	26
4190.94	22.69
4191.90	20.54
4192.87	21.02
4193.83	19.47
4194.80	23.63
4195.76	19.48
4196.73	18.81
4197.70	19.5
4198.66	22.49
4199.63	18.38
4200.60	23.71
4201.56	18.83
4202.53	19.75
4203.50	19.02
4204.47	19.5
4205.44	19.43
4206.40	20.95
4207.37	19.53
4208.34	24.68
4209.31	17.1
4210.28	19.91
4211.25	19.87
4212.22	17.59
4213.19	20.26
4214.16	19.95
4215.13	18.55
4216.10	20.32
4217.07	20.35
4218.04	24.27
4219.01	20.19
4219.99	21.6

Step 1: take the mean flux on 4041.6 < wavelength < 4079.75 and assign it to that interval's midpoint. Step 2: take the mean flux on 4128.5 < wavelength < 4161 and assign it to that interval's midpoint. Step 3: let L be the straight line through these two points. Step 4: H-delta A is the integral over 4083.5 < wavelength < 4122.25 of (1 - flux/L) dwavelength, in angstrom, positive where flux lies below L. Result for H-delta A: 0.7 angstrom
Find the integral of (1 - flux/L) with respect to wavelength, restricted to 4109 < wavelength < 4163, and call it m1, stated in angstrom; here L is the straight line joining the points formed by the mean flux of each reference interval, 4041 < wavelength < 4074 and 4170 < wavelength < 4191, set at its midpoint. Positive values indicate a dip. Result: -2.2 angstrom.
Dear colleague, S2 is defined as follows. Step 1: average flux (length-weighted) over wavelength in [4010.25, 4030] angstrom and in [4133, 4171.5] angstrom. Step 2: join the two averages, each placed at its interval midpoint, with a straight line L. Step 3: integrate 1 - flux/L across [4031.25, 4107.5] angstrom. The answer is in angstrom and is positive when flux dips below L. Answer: 3.9 angstrom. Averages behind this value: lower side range 20.4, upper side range 19.9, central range 19.2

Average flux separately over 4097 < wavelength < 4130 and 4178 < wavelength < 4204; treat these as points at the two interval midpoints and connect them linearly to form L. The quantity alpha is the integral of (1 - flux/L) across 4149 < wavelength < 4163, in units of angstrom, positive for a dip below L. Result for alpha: 0.6 angstrom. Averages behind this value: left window 19.6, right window 19.9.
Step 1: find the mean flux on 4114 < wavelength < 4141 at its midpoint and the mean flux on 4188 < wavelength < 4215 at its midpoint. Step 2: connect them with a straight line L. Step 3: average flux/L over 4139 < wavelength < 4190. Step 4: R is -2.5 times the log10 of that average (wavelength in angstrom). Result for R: 0.05 mag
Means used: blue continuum 20.4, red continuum 20.4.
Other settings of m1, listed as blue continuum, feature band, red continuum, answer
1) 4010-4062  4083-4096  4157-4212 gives 0.6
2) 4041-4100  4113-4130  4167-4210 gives -0.9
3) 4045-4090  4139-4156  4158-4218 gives 0.0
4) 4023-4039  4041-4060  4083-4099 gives 0.4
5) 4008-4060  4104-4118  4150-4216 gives -0.2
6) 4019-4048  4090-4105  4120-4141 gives 1.7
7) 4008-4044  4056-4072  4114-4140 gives 0.3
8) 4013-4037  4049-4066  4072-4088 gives -0.1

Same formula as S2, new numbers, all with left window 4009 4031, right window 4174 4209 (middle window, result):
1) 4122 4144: -0.5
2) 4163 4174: 0.3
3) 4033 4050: 0.7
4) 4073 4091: 1.2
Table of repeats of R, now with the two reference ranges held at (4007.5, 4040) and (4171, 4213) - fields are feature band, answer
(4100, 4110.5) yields 0.07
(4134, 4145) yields -0.07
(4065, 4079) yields 0.07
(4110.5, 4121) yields 0.00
